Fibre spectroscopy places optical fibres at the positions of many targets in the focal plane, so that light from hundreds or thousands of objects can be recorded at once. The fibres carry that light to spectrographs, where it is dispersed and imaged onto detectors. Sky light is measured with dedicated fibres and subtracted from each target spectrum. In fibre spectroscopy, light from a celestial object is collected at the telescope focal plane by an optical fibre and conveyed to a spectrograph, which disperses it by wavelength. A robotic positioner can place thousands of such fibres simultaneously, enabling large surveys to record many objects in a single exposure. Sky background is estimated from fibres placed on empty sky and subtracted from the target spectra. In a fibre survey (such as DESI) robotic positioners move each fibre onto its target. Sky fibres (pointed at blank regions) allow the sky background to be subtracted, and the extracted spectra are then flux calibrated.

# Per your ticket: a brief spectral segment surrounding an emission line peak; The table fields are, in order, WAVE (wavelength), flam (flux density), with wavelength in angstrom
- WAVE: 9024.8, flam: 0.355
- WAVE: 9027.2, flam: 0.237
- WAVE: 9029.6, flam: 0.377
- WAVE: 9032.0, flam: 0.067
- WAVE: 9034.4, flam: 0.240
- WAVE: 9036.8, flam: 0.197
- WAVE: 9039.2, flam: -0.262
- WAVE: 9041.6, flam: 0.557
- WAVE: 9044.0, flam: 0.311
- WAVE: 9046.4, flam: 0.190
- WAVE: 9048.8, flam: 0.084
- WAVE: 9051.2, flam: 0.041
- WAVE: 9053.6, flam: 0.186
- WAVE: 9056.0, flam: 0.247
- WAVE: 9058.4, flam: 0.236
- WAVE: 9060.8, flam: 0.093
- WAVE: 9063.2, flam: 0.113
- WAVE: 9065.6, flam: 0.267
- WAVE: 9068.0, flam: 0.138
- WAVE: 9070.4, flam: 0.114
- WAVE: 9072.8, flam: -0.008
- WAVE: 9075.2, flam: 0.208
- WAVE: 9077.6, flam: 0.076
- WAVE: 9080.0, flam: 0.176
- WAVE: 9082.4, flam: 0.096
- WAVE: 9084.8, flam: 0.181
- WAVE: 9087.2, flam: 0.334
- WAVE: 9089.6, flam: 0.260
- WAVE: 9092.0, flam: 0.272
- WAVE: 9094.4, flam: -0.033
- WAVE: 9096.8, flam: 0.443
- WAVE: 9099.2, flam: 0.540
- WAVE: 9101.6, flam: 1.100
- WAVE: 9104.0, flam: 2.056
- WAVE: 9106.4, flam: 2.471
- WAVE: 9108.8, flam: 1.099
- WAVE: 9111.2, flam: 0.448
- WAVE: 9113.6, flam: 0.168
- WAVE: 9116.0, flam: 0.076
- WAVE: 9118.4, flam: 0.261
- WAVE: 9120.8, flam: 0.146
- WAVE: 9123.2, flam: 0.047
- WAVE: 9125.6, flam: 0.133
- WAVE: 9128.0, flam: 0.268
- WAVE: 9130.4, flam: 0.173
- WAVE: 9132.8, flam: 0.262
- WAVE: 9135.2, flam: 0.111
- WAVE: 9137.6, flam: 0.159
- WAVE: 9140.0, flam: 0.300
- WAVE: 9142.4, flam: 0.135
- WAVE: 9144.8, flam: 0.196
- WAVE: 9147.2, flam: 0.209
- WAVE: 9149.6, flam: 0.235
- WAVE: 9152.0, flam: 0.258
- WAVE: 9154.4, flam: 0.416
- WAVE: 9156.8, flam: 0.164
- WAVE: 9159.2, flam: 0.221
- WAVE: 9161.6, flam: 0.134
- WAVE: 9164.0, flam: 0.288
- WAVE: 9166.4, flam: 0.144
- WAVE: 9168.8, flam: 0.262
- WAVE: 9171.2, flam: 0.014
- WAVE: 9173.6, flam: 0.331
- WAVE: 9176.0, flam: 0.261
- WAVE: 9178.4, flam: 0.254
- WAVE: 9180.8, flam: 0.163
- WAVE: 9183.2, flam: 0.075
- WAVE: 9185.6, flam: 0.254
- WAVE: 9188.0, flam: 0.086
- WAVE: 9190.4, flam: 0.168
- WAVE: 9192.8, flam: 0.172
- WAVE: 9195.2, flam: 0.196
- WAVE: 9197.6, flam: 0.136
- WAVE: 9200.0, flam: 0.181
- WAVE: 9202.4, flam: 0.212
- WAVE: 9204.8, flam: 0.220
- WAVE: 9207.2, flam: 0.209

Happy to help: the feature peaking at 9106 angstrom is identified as Hbeta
